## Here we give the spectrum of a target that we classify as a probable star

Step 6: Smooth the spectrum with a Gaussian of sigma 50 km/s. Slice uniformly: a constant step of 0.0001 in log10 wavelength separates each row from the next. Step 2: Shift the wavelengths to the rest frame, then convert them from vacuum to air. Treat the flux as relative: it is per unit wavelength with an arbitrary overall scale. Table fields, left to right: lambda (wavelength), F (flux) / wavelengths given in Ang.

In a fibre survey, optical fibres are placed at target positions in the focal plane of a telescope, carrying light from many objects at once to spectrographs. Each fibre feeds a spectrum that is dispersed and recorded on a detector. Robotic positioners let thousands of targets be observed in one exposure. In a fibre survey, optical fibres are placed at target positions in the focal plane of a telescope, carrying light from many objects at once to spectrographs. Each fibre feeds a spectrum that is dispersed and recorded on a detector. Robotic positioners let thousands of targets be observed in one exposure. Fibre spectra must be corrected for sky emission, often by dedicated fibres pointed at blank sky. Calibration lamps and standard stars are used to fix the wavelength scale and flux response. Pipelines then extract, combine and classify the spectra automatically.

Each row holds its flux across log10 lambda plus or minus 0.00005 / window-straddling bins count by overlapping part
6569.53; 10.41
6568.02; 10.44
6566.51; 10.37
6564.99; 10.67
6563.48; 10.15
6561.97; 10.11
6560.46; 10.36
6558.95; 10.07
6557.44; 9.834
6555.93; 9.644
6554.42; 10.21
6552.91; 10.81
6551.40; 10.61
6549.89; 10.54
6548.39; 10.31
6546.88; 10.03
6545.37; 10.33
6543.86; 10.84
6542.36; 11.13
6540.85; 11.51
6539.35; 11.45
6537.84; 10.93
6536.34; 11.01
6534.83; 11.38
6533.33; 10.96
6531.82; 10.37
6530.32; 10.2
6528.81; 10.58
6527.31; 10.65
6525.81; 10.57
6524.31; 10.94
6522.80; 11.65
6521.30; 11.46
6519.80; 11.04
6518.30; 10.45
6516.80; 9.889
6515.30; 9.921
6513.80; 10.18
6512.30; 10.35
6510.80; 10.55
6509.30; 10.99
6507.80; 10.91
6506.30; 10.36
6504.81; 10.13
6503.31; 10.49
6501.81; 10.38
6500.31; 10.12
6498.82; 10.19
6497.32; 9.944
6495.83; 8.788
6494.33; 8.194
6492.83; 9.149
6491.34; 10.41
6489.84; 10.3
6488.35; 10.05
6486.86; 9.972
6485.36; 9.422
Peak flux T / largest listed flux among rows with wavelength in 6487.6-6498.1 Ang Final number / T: 10.41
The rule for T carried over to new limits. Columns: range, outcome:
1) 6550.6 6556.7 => 10.81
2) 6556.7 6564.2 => 10.36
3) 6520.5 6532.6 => 11.65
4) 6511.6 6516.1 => 10.35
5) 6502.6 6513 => 10.99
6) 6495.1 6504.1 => 10.49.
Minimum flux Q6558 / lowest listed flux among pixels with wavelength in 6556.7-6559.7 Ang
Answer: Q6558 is 9.834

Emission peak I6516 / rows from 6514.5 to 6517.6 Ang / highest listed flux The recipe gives 9.921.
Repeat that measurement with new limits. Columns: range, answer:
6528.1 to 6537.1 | 11.38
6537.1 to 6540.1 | 11.45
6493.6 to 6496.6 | 8.788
